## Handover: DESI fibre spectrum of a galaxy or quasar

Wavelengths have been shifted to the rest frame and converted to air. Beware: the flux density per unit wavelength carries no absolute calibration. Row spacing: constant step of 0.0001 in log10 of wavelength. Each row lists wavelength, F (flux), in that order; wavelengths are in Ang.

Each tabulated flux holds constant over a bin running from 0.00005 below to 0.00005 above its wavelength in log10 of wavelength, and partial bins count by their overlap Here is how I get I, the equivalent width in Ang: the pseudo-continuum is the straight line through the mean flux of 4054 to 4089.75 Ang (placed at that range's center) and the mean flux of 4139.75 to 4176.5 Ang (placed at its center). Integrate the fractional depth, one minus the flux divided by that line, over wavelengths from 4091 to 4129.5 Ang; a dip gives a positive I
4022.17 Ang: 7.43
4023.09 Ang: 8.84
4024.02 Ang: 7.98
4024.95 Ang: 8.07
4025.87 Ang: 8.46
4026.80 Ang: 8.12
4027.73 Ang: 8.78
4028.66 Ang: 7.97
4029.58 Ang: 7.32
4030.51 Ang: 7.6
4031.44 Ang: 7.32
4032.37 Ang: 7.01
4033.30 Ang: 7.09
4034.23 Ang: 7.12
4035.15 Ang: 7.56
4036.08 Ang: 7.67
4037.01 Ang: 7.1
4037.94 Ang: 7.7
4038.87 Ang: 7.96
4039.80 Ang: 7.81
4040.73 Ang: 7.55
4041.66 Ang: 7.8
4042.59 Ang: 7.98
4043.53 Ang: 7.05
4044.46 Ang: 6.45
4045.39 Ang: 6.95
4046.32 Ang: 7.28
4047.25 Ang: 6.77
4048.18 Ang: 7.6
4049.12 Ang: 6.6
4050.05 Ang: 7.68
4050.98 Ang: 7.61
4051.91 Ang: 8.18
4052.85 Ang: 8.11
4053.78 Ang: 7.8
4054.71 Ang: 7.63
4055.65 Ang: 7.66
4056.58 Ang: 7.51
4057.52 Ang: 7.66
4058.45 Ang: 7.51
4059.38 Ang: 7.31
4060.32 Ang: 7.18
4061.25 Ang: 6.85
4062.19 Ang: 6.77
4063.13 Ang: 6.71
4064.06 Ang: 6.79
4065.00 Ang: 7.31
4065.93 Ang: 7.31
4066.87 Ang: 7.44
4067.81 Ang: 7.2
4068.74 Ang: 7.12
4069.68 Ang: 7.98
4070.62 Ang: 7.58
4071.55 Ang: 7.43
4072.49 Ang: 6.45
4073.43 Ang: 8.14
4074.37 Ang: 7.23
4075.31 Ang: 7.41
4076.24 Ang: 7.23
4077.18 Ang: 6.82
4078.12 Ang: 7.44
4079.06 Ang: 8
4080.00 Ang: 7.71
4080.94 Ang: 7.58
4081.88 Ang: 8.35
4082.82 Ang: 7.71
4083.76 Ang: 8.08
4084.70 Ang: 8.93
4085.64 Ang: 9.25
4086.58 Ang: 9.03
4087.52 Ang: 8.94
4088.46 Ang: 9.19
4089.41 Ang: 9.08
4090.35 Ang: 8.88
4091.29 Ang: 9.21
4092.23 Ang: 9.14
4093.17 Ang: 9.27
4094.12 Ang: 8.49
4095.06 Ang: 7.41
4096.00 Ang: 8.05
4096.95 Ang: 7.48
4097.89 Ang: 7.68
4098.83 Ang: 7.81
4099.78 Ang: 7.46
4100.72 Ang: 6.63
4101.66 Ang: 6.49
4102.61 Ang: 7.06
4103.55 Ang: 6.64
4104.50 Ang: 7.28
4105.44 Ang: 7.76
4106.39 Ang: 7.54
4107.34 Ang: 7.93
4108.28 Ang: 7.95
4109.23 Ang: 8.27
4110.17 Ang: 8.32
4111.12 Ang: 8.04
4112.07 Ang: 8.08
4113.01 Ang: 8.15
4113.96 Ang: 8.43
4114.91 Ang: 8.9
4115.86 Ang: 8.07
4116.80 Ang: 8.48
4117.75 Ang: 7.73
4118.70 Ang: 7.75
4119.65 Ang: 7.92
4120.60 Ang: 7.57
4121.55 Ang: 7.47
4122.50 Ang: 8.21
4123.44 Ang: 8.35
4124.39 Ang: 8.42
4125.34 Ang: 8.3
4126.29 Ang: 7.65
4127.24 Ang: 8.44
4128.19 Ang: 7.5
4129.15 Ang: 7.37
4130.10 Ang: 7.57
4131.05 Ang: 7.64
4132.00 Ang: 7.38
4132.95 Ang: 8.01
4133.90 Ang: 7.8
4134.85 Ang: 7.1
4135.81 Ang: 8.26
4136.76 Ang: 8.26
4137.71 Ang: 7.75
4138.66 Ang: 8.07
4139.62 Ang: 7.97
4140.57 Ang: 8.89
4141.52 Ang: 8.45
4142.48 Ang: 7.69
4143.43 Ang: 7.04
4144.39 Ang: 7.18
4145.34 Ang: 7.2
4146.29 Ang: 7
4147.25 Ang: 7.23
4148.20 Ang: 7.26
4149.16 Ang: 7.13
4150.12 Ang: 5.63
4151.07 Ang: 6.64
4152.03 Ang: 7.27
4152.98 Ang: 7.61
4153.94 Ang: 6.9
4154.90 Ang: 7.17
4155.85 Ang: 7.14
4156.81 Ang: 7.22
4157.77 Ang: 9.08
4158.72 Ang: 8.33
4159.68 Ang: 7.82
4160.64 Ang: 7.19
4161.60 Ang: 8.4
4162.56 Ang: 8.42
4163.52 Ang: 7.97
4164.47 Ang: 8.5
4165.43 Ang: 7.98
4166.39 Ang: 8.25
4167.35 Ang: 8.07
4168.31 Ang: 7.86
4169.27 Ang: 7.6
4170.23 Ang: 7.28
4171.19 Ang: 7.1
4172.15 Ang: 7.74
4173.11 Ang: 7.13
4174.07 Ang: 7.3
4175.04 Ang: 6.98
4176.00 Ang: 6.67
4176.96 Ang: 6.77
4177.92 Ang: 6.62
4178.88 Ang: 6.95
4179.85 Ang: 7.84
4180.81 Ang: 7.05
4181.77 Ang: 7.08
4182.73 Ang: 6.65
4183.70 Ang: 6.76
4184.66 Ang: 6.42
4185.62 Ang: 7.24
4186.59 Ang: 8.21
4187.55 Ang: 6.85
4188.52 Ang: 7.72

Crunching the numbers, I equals -1.54 Ang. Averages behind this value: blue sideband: 7.67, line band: 7.91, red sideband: 7.54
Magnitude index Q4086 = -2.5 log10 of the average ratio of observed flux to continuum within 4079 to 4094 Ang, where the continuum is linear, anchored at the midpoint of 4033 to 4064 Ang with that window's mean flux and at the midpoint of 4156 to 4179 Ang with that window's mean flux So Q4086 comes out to -0.16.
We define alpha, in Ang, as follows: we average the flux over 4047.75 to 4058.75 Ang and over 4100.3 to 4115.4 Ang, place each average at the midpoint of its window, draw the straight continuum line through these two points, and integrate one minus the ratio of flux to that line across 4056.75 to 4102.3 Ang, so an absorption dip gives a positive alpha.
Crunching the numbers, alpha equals -0.5 Ang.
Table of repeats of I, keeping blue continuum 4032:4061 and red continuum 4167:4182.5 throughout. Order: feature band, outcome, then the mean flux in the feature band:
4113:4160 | -2.7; 7.72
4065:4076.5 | 0.0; 7.38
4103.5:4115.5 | -1.1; 7.99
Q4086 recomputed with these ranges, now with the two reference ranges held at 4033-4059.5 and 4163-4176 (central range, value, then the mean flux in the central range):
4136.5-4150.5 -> 0.013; 7.52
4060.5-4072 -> 0.044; 7.21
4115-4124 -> -0.059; 8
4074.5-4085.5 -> -0.037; 7.78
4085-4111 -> -0.075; 8.09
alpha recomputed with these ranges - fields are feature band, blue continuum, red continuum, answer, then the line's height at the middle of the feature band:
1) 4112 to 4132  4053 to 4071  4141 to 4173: -1.4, 7.48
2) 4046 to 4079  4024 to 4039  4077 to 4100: 2.7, 8.02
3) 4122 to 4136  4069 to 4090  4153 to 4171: 0.0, 7.89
